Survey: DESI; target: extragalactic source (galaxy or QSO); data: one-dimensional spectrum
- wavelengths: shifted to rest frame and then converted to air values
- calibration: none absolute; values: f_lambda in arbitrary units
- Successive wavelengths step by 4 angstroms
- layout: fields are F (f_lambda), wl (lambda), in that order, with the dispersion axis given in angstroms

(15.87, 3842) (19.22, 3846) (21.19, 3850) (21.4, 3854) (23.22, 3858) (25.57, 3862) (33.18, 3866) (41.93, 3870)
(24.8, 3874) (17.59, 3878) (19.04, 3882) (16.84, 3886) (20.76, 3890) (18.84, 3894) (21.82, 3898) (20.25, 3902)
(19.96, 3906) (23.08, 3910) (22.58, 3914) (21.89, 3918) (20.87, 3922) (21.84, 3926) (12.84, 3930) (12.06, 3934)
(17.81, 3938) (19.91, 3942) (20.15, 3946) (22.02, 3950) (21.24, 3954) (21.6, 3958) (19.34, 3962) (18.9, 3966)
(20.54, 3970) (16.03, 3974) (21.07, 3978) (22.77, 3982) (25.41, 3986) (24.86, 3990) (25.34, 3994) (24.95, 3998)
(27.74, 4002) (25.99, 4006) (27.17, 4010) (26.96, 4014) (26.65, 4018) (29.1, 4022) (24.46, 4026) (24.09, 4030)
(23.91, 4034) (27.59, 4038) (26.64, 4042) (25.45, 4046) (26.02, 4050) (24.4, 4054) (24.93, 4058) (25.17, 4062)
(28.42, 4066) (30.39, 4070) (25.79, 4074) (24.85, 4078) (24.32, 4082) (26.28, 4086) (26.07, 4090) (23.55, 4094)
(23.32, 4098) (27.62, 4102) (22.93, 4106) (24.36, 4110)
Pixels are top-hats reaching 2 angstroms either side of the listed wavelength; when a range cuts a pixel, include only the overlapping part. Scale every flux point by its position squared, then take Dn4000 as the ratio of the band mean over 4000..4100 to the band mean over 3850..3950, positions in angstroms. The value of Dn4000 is 1.30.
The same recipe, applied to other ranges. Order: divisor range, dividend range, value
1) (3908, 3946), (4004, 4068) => 1.43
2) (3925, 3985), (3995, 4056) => 1.40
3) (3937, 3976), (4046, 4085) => 1.39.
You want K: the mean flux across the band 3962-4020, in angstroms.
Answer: 23.7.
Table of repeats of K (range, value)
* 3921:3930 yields 19.5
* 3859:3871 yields 32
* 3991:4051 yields 26.1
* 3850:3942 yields 21.7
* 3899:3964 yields 19.9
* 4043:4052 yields 25.8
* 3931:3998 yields 20.6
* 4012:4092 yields 26.1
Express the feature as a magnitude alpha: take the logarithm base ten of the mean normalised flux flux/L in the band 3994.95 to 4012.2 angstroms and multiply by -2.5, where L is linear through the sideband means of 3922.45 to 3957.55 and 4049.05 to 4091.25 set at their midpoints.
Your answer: -0.183 mag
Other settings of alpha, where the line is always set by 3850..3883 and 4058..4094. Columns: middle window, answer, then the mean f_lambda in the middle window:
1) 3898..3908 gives 0.25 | 20.4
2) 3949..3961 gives 0.21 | 21.4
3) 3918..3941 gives 0.42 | 17.6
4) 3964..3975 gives 0.36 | 18.7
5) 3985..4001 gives 0.03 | 25.3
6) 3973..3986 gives 0.23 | 21.1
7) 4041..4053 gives 0.01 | 25.8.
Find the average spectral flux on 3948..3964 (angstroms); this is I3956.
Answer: 21.1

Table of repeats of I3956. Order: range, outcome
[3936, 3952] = 20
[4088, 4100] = 24.3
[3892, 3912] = 20.8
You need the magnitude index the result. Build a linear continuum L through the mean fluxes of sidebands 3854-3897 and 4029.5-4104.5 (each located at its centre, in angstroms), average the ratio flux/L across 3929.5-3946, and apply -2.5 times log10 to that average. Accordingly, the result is 0.435 mag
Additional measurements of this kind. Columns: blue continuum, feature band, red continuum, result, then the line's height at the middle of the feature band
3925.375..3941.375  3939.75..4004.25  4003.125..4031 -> -0.06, 20.8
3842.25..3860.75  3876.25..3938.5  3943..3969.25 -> 0.08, 20.7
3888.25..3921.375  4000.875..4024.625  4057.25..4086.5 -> -0.11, 24.5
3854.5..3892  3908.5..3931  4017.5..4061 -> 0.20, 24.9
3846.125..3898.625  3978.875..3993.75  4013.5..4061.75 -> 0.04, 25.1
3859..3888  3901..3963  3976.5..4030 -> 0.27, 25.5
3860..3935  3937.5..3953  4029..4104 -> 0.14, 23.1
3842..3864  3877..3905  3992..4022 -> 0.18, 22.8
